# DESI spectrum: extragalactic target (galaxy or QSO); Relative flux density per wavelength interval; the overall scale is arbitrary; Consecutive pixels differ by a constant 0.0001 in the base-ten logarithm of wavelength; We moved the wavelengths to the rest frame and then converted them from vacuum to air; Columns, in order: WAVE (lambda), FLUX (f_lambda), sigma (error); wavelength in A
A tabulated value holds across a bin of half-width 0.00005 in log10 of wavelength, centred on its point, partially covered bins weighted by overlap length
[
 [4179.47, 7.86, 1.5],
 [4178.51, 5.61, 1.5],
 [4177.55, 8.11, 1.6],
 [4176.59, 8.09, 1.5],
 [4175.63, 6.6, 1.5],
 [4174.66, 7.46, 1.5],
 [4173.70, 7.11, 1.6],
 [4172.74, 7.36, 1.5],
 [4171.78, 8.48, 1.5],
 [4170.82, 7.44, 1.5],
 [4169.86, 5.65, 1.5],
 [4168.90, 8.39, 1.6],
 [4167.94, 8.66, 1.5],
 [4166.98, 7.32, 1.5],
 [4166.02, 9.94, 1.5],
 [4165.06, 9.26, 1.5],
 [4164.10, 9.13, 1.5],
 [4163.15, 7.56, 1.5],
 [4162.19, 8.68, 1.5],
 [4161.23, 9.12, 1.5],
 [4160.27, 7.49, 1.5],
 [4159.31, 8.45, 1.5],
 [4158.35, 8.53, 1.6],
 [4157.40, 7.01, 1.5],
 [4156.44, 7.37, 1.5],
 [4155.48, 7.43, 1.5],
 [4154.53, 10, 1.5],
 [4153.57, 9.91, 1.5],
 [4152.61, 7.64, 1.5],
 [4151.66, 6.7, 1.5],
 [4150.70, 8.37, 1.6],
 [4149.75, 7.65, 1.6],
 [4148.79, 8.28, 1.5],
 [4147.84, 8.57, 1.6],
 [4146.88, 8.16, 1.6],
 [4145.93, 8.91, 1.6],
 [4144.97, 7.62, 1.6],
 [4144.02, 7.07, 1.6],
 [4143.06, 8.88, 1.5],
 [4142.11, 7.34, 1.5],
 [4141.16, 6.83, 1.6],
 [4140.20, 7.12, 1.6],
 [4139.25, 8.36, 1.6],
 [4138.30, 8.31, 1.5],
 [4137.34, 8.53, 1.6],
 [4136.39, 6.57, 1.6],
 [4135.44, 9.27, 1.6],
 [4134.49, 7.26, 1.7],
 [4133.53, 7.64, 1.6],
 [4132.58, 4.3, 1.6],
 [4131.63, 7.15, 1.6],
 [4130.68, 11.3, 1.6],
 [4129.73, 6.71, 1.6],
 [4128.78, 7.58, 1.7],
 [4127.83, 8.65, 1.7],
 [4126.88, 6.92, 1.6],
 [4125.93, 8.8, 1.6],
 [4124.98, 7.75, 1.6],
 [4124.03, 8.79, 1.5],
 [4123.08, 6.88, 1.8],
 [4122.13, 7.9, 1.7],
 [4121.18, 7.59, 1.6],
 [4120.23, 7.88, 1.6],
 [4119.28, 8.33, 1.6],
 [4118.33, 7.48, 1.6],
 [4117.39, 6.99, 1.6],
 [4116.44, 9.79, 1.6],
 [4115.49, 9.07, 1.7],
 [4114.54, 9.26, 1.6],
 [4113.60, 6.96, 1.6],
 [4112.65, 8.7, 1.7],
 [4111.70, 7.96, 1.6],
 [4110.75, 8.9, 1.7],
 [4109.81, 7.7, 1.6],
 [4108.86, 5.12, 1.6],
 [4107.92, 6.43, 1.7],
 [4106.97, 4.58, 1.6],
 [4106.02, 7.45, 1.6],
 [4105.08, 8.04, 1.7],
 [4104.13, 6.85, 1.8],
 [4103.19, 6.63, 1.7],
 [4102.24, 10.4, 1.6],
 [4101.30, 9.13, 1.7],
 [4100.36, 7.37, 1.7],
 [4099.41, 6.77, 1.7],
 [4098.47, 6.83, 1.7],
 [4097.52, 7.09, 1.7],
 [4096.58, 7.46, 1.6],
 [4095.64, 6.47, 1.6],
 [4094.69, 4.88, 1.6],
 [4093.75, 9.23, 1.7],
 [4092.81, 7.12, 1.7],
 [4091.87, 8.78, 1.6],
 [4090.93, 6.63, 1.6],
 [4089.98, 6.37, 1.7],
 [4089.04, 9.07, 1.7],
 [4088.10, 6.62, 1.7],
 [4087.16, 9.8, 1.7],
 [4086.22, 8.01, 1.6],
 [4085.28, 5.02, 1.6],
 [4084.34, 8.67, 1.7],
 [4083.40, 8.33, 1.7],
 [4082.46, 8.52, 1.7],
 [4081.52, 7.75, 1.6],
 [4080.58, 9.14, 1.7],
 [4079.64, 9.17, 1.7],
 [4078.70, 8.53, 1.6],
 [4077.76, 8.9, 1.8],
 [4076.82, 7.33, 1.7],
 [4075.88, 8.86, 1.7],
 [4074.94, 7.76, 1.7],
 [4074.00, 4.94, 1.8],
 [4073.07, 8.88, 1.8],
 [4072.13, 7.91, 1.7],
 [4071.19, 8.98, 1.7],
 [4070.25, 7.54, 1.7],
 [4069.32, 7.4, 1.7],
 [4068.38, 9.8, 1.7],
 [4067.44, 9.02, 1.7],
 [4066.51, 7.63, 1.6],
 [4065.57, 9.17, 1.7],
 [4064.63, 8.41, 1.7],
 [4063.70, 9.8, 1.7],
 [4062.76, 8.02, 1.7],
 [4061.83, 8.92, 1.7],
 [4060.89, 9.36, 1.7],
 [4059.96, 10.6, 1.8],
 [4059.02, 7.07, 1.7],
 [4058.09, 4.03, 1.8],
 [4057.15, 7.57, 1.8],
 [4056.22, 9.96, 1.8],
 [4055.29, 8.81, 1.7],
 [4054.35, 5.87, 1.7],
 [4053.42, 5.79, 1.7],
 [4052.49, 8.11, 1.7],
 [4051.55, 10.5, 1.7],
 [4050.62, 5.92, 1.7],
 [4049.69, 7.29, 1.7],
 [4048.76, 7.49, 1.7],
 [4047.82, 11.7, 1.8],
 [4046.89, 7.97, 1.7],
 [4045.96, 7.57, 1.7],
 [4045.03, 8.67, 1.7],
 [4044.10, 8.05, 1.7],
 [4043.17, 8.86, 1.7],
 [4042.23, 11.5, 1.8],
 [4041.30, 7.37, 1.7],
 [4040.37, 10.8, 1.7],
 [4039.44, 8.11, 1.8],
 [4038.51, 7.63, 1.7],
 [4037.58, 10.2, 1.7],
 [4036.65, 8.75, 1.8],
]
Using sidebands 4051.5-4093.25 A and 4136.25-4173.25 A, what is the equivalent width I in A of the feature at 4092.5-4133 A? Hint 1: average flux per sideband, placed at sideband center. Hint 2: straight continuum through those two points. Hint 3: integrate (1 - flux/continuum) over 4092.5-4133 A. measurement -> 2.3 A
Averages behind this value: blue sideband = 8.08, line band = 7.62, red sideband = 8.07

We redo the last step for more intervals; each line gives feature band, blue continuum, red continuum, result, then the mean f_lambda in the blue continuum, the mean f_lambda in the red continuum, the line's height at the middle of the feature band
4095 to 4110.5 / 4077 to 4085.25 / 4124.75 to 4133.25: 1.78 A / 8.39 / 7.69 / 8.07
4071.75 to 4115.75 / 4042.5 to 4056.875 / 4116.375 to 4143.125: 1.61 A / 8.21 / 7.78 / 7.97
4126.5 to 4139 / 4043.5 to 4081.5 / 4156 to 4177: 0.49 A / 8.21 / 7.96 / 8.04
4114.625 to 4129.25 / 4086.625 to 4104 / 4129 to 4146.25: -0.75 A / 7.58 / 7.72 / 7.67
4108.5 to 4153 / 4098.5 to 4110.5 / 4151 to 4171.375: -1.22 A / 7.23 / 8.18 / 7.67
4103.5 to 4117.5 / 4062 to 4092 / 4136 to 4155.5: 0.86 A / 8.15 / 8.03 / 8.09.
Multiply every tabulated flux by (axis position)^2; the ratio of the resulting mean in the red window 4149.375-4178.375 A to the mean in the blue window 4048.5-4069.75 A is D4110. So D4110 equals 1.0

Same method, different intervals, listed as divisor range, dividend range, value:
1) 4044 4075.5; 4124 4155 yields 1.02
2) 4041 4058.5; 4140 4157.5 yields 1.04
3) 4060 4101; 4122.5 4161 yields 1.02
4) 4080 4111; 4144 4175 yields 1.12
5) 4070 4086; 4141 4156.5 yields 1.04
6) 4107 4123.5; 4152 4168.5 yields 1.11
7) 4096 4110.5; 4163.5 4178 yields 1.14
